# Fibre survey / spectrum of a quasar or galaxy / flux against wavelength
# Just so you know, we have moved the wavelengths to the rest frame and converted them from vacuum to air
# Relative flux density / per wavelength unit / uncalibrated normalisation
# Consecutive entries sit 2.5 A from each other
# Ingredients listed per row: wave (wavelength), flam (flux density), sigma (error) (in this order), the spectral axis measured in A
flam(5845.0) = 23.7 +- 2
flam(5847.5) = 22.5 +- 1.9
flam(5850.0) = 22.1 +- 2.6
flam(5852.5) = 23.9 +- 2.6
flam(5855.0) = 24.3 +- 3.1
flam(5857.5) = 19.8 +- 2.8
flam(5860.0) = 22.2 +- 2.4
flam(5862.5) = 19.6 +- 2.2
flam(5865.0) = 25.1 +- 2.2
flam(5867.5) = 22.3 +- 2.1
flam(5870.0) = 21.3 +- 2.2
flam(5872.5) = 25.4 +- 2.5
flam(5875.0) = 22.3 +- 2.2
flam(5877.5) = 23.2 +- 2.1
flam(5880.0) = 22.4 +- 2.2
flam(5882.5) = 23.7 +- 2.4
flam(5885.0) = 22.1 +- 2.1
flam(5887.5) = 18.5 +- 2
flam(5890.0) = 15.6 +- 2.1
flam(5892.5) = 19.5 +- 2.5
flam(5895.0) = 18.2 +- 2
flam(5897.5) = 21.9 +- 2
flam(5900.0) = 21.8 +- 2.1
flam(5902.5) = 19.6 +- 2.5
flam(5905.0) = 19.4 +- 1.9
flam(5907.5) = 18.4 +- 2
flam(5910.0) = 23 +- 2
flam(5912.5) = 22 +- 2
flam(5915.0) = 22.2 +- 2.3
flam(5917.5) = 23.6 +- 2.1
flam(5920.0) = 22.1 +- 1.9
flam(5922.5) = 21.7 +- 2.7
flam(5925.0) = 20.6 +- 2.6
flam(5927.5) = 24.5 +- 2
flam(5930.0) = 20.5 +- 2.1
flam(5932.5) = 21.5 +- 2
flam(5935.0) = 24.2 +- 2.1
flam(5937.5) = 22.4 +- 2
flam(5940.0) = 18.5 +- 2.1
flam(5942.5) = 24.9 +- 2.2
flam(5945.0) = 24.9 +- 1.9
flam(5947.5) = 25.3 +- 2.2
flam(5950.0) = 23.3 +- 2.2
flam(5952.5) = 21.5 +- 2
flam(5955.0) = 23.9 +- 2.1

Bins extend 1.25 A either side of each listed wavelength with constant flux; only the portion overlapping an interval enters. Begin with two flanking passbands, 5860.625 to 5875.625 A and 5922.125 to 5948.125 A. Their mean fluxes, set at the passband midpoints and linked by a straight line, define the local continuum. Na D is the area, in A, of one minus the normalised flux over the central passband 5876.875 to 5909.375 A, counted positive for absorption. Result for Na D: 3.3 A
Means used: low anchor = 22.7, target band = 20.3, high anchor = 22.6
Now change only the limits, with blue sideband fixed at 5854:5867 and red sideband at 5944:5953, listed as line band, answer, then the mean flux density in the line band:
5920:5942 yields 1.6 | 21.9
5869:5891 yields 0.8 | 21.7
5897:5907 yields 1.1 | 20.4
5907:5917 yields 0.6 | 21.8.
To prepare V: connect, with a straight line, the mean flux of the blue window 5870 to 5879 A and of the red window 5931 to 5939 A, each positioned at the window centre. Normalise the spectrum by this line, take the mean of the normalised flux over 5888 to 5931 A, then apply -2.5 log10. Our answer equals 0.10 mag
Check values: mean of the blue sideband 23.3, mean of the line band 20.8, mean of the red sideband 22.5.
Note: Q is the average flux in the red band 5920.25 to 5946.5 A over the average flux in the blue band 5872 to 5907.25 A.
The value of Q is 1.1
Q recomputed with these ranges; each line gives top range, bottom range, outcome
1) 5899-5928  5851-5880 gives 0.95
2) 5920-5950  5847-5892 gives 1.03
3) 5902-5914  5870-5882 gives 0.89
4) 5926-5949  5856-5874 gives 1.03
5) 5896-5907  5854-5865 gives 0.94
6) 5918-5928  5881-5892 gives 1.11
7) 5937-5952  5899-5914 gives 1.12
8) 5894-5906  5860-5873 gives 0.90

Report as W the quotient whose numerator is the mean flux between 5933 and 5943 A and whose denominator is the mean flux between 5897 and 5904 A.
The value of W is 1.1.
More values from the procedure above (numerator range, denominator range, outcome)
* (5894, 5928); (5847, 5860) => 0.95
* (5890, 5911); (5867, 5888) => 0.89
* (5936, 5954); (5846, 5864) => 1.04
